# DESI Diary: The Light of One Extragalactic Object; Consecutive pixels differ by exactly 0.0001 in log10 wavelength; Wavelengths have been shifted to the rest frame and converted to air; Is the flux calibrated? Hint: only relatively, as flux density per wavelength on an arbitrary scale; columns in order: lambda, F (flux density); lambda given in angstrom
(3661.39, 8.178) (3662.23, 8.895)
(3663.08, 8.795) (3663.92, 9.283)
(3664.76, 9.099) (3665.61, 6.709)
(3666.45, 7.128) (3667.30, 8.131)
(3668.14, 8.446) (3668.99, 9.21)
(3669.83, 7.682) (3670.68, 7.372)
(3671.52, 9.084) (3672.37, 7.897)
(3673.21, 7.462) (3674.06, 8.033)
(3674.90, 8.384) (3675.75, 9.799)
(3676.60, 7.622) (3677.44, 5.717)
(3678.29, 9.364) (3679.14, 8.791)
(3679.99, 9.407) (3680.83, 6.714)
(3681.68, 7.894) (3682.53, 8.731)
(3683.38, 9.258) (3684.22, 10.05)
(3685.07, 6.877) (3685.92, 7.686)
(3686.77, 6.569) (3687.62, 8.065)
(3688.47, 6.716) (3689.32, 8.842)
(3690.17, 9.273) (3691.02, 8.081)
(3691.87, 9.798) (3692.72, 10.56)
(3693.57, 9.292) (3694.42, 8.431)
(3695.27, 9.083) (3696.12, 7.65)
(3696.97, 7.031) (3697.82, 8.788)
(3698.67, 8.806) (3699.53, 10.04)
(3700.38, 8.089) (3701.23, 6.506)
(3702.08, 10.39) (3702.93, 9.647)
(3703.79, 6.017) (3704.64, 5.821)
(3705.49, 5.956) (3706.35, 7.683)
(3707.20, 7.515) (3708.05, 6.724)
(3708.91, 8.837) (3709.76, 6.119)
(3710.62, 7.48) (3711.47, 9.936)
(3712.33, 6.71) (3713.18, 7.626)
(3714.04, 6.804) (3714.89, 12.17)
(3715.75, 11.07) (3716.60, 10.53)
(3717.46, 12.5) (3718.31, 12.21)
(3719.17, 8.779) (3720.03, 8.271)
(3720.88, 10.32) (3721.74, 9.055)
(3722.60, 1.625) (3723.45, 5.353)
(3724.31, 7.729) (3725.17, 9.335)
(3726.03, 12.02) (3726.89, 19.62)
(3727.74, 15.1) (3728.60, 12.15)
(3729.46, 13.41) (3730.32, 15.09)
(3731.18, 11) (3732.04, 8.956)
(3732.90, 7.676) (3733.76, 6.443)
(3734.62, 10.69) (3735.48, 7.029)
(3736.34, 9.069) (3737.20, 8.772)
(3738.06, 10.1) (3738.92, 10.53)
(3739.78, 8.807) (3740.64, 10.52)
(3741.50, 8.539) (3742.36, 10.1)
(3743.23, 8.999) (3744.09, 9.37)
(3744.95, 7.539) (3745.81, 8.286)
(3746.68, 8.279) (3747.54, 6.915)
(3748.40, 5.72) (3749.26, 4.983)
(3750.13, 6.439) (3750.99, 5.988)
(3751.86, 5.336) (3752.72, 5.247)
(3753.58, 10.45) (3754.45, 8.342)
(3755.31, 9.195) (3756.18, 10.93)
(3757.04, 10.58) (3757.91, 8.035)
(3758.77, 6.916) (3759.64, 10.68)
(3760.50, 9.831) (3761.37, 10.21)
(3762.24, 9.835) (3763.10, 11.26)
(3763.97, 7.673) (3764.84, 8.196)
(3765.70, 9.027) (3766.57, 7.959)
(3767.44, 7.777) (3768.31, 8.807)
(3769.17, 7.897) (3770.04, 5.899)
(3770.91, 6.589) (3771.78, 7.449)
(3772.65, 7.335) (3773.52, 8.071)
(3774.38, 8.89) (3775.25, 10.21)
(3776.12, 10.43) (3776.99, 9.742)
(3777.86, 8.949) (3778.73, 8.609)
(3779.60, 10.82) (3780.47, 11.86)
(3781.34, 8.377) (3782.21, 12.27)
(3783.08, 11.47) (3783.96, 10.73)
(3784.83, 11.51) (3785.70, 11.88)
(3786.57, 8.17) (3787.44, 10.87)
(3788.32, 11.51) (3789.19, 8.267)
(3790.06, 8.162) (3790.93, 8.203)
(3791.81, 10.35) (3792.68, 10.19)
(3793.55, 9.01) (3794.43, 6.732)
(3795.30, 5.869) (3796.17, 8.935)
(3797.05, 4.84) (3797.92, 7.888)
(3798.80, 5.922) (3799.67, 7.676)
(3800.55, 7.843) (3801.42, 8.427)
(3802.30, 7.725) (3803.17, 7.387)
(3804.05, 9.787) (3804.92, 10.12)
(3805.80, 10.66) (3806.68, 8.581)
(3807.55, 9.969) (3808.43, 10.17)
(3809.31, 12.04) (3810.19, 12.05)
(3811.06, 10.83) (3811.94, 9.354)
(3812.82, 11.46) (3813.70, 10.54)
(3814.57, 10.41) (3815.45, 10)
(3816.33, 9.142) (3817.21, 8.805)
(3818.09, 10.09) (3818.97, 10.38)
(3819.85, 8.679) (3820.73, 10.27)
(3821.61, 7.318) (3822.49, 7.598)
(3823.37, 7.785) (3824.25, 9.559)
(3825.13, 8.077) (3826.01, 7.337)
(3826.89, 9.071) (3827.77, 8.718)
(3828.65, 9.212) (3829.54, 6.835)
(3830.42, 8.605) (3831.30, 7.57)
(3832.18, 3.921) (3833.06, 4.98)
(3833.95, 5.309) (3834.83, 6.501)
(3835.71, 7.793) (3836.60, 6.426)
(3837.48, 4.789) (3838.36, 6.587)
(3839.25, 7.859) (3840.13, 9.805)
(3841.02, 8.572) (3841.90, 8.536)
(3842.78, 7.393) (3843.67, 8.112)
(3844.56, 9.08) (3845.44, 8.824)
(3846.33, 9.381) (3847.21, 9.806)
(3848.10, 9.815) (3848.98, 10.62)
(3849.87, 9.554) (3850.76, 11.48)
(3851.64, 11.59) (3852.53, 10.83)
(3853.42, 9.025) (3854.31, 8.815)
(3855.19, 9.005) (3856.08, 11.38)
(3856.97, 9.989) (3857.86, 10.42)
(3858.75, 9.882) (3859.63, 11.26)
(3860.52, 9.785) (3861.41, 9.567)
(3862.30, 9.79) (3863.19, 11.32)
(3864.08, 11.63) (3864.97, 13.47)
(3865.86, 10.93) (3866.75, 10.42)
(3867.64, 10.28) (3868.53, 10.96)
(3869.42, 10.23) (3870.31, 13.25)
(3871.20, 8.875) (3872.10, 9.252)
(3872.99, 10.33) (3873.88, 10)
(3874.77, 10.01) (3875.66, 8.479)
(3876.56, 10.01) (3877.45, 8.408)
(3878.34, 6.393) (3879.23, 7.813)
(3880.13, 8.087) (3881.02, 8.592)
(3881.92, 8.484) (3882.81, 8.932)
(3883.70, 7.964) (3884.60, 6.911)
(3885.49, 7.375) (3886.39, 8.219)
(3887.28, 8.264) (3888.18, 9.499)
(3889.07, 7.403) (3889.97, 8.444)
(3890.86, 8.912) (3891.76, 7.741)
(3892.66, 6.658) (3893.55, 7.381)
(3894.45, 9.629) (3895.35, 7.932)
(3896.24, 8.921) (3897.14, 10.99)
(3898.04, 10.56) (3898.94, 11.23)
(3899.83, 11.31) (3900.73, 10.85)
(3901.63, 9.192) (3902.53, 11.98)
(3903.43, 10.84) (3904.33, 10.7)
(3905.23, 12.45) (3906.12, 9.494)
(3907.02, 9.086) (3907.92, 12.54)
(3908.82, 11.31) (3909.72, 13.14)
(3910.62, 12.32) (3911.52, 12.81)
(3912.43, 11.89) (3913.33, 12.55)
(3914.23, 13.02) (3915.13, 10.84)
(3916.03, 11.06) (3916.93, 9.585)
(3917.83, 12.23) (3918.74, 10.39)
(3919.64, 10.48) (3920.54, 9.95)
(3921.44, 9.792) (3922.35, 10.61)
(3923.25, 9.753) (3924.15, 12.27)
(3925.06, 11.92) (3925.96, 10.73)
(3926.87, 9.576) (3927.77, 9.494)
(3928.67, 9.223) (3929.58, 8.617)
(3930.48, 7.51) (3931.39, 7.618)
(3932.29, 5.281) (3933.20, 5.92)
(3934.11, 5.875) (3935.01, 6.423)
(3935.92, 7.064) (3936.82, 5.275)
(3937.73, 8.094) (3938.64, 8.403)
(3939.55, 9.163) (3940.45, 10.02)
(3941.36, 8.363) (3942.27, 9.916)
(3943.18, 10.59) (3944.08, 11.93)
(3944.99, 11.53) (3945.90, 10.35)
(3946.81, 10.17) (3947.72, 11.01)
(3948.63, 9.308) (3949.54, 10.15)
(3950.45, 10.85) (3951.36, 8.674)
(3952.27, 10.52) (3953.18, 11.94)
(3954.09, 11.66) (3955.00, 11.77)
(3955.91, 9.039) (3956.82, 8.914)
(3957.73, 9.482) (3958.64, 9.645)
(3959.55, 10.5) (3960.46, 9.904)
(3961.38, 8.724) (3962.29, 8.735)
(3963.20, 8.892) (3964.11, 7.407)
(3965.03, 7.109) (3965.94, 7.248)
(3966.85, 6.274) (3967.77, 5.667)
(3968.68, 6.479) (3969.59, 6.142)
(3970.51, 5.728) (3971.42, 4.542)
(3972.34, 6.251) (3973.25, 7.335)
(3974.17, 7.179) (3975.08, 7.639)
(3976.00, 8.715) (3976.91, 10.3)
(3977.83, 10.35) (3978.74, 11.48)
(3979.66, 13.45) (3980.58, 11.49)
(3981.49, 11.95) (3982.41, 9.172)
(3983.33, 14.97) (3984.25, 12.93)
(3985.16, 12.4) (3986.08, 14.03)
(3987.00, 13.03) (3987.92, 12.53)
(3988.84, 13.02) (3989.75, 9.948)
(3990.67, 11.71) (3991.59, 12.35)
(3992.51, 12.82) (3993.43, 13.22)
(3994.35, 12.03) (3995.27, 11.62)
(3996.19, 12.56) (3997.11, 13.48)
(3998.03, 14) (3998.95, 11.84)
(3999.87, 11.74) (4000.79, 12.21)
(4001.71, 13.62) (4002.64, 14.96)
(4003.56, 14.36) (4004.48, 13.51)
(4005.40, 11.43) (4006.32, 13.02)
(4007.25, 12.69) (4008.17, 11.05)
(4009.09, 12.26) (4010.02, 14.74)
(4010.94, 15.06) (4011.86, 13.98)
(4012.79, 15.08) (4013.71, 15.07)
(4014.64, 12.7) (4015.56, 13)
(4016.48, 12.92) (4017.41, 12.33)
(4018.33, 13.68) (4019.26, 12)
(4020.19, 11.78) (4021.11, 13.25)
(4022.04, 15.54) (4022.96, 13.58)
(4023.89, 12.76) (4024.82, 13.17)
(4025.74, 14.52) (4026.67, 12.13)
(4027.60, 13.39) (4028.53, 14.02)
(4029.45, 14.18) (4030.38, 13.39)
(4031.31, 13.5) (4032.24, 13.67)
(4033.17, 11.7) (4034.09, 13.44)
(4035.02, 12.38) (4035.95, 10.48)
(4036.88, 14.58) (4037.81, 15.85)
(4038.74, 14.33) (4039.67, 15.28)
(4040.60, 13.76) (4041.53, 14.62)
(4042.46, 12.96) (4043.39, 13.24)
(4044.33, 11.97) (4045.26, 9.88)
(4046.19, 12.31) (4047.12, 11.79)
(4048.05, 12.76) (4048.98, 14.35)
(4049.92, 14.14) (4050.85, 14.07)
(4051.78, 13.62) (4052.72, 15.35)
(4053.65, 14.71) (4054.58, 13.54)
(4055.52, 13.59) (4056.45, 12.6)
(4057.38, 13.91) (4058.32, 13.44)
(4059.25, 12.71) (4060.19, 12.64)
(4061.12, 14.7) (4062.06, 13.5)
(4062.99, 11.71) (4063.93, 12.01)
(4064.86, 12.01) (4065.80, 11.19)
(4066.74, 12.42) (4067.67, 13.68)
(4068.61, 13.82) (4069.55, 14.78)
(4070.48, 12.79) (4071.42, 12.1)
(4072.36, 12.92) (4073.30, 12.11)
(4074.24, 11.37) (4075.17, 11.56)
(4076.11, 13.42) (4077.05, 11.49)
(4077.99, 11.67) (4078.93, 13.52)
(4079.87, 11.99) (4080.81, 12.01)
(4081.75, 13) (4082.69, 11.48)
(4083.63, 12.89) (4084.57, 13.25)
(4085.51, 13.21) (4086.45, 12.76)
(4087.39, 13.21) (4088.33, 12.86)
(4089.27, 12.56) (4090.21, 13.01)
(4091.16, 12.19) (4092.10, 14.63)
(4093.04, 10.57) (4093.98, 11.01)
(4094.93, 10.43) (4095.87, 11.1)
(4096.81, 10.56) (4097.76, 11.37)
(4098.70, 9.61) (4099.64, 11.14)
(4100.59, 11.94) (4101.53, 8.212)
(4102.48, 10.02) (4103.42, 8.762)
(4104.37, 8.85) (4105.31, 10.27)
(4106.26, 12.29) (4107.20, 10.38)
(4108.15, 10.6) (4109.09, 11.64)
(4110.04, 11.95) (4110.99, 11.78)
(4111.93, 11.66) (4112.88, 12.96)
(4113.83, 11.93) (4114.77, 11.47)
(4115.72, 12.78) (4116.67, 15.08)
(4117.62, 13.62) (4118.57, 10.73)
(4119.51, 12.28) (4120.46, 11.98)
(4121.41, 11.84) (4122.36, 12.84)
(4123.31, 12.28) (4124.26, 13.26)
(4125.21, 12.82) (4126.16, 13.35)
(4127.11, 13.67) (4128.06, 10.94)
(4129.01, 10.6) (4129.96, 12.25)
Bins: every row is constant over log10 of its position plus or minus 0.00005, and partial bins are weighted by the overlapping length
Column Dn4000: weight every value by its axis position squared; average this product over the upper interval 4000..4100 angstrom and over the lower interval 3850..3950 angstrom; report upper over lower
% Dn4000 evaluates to 1.43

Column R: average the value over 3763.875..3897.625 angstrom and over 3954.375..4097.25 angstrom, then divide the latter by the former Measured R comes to 1.34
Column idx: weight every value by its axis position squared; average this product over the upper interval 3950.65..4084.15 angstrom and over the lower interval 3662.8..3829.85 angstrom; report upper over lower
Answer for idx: 1.6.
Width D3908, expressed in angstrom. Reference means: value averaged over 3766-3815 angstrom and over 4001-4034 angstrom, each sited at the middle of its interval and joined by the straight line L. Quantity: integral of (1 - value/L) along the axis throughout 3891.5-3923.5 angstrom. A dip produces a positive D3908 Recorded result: 2.05 angstrom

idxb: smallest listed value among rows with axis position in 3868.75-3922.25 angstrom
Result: 6.393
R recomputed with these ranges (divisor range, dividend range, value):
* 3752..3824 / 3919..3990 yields 1.03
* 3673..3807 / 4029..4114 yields 1.42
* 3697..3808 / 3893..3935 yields 1.14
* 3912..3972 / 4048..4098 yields 1.38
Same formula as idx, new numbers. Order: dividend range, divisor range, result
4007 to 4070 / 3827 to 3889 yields 1.62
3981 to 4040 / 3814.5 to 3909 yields 1.54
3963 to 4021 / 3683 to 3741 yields 1.45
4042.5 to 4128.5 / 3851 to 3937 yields 1.39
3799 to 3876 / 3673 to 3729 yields 1.14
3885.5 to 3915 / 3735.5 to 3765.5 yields 1.29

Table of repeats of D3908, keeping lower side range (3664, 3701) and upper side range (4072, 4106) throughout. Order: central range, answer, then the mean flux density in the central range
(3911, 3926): -1.3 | 11.2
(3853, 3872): -1.3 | 10.5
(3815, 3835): 2.9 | 8.1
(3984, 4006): -3.7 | 12.7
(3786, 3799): 1.2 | 8.41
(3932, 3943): 3.0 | 7.59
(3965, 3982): 4.0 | 8.21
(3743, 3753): 2.2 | 6.91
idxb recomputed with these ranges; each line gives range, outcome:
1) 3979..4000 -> 9.172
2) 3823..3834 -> 3.921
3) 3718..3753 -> 1.625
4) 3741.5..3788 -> 4.983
